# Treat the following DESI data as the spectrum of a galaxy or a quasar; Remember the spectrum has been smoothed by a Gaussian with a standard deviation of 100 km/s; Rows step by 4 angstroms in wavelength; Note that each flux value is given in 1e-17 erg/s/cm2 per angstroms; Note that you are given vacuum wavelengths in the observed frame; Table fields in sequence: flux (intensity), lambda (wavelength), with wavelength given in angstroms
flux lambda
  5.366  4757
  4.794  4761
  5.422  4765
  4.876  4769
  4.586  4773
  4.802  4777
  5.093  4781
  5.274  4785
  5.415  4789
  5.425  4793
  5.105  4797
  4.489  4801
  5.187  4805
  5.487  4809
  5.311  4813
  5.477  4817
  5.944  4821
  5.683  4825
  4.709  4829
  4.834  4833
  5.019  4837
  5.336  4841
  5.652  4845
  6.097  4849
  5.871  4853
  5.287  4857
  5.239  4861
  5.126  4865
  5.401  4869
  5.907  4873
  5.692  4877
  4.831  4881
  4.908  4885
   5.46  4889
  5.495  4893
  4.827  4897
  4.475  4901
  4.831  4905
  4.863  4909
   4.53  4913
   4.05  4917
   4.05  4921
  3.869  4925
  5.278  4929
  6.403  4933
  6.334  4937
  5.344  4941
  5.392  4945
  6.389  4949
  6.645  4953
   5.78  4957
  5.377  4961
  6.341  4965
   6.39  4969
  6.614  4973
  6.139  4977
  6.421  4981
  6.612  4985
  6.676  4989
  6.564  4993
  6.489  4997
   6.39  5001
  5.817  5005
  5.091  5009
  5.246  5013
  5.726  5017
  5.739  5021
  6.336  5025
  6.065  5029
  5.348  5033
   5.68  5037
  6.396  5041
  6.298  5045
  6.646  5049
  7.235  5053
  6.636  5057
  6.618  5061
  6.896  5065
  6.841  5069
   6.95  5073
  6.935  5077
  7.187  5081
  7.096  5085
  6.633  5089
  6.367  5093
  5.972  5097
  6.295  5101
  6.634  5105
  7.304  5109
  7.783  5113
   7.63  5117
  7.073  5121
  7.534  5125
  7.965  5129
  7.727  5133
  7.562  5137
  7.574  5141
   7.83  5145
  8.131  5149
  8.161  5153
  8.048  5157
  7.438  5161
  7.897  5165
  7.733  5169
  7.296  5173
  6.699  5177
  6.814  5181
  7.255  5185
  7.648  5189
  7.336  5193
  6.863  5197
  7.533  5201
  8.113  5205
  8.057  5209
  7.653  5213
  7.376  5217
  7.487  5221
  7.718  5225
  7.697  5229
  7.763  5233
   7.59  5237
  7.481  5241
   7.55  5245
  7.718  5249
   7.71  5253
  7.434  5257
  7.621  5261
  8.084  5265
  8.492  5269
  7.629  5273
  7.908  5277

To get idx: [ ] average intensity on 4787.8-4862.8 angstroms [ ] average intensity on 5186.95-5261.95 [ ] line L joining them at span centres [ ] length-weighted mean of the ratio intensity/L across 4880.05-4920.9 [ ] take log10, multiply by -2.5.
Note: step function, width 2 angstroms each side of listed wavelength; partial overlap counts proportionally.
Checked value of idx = 0.20 mag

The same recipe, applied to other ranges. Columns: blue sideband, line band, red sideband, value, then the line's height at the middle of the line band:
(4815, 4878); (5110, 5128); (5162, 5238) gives -0.07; 7.03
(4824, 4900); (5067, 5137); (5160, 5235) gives -0.03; 6.88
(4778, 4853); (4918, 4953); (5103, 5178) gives 0.14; 6.16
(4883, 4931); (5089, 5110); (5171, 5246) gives 0.00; 6.47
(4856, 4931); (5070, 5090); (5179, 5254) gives -0.08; 6.45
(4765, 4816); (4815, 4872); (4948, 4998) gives 0.01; 5.47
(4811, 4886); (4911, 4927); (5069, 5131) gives 0.38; 5.85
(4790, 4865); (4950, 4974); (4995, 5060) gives -0.06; 5.84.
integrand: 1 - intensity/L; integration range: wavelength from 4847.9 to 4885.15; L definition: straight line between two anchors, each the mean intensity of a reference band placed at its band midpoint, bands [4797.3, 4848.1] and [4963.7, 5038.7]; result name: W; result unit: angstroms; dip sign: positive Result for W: 0.2 angstroms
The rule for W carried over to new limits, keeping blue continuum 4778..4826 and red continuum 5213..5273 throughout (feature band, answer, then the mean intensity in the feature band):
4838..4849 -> -0.06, 5.56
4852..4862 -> 0.28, 5.45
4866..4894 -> 1.74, 5.37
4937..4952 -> 0.55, 5.85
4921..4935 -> 2.27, 5.02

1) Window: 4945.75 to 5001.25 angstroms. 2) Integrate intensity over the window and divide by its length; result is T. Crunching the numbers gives 6.32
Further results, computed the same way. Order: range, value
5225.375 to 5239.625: 7.68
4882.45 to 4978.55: 5.4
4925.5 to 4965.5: 5.84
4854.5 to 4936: 5.05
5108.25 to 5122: 7.49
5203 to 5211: 8.09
